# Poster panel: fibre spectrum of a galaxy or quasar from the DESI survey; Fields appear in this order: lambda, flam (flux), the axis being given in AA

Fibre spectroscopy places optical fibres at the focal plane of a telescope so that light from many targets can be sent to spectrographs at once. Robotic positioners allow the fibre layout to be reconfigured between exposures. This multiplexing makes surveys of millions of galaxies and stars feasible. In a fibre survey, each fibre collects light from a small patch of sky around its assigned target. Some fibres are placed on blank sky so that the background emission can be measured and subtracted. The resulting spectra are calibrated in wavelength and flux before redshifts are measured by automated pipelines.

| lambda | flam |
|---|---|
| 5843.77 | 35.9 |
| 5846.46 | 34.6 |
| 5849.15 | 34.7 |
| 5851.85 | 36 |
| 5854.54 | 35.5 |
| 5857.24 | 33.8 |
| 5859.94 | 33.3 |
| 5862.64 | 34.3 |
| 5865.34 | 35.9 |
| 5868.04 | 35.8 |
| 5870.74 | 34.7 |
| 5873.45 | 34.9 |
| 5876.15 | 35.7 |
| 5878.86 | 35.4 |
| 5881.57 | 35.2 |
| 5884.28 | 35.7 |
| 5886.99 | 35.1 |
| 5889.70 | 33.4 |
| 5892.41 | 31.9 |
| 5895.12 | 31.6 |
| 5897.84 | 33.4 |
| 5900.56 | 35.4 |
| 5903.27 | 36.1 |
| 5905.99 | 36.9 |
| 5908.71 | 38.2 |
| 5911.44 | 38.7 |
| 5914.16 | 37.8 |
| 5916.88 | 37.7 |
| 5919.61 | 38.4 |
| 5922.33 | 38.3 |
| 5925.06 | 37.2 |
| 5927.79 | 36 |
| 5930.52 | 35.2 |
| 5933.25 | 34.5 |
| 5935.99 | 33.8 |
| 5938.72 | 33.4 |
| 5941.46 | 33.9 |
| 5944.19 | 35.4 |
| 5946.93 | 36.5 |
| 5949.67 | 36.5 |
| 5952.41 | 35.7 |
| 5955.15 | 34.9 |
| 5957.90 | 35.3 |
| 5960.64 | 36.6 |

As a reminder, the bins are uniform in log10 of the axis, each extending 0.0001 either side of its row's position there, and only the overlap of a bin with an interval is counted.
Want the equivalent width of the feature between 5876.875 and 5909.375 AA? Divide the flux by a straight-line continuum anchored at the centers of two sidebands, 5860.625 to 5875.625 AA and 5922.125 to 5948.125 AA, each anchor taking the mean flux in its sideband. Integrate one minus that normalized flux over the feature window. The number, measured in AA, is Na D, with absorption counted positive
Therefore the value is 0.3 AA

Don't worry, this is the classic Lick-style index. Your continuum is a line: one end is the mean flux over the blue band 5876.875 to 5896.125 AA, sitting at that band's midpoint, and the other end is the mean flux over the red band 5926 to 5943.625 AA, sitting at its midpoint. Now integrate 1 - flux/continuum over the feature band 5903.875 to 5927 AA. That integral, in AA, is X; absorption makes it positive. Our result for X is -2.3 AA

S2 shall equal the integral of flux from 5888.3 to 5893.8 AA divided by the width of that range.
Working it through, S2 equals 32.7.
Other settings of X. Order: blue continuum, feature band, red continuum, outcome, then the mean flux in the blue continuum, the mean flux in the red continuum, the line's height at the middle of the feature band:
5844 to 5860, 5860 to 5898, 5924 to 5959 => 0.5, 34.8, 35.2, 35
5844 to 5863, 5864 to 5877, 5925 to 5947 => -0.2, 34.7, 34.9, 34.7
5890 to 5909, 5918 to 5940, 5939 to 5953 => -0.5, 34.5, 35.4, 35.1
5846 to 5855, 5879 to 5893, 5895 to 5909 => 0.3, 35.2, 35.4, 35.3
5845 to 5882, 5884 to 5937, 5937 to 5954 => -1.0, 35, 35.2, 35.1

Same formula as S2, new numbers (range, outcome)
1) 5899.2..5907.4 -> 36.2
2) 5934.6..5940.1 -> 33.6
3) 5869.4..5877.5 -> 35.1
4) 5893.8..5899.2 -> 32.5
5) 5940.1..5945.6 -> 34.7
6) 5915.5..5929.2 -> 37.5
